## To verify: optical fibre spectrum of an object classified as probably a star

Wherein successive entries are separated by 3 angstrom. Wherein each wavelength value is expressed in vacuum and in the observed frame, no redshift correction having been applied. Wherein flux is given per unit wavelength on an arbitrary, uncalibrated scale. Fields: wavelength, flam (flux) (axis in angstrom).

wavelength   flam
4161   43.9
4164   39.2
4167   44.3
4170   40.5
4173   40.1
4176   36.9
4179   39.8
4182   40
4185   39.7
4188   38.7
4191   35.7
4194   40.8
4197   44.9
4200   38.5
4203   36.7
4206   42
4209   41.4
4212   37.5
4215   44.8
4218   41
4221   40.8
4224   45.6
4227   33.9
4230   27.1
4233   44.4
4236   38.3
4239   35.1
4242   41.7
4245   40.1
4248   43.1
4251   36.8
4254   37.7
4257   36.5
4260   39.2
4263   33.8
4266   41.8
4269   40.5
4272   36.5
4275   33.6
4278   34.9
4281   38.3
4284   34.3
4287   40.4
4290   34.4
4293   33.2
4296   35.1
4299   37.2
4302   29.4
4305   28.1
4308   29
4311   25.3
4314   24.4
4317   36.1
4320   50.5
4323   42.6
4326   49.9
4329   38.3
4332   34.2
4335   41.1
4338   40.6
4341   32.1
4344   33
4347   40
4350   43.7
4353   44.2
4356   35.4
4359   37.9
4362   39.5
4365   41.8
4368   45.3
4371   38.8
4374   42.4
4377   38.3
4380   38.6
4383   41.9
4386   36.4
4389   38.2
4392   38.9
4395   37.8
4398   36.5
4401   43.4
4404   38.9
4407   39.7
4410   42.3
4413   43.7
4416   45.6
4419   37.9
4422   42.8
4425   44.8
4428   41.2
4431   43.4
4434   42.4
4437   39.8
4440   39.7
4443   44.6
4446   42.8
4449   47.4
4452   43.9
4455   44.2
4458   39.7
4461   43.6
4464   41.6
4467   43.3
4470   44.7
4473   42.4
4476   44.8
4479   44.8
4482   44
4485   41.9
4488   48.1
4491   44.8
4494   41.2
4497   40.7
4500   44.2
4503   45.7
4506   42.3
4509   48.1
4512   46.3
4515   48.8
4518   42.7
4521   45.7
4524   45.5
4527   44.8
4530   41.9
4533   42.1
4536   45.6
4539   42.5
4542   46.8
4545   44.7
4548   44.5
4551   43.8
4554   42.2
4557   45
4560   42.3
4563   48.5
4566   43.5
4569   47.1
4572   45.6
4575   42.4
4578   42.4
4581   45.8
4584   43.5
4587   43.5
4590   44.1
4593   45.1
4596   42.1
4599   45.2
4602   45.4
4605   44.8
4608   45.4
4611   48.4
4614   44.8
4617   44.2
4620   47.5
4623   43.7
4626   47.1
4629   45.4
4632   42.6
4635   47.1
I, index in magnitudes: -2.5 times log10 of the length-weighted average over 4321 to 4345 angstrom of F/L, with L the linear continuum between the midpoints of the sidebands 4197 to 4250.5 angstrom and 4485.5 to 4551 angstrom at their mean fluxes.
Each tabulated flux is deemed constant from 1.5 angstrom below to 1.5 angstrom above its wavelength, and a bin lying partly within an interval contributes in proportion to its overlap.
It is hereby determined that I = 0.06 mag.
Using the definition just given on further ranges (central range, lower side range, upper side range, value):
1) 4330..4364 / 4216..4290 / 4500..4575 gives 0.05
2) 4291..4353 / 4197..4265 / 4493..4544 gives 0.12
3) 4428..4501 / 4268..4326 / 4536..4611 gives -0.06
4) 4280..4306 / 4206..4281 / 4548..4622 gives 0.15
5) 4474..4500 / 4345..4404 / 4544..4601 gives -0.04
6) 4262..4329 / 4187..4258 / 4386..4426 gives 0.11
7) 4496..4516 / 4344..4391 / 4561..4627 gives -0.05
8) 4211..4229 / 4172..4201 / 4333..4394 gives -0.02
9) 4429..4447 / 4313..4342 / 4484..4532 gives 0.01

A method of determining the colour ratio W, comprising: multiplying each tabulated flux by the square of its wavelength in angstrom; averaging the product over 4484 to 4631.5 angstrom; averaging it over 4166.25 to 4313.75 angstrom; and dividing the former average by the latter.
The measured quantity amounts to 1.37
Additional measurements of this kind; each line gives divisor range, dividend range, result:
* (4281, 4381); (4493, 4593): 1.30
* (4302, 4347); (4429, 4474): 1.26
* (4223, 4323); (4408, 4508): 1.30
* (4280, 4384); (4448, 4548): 1.27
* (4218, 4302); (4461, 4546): 1.32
